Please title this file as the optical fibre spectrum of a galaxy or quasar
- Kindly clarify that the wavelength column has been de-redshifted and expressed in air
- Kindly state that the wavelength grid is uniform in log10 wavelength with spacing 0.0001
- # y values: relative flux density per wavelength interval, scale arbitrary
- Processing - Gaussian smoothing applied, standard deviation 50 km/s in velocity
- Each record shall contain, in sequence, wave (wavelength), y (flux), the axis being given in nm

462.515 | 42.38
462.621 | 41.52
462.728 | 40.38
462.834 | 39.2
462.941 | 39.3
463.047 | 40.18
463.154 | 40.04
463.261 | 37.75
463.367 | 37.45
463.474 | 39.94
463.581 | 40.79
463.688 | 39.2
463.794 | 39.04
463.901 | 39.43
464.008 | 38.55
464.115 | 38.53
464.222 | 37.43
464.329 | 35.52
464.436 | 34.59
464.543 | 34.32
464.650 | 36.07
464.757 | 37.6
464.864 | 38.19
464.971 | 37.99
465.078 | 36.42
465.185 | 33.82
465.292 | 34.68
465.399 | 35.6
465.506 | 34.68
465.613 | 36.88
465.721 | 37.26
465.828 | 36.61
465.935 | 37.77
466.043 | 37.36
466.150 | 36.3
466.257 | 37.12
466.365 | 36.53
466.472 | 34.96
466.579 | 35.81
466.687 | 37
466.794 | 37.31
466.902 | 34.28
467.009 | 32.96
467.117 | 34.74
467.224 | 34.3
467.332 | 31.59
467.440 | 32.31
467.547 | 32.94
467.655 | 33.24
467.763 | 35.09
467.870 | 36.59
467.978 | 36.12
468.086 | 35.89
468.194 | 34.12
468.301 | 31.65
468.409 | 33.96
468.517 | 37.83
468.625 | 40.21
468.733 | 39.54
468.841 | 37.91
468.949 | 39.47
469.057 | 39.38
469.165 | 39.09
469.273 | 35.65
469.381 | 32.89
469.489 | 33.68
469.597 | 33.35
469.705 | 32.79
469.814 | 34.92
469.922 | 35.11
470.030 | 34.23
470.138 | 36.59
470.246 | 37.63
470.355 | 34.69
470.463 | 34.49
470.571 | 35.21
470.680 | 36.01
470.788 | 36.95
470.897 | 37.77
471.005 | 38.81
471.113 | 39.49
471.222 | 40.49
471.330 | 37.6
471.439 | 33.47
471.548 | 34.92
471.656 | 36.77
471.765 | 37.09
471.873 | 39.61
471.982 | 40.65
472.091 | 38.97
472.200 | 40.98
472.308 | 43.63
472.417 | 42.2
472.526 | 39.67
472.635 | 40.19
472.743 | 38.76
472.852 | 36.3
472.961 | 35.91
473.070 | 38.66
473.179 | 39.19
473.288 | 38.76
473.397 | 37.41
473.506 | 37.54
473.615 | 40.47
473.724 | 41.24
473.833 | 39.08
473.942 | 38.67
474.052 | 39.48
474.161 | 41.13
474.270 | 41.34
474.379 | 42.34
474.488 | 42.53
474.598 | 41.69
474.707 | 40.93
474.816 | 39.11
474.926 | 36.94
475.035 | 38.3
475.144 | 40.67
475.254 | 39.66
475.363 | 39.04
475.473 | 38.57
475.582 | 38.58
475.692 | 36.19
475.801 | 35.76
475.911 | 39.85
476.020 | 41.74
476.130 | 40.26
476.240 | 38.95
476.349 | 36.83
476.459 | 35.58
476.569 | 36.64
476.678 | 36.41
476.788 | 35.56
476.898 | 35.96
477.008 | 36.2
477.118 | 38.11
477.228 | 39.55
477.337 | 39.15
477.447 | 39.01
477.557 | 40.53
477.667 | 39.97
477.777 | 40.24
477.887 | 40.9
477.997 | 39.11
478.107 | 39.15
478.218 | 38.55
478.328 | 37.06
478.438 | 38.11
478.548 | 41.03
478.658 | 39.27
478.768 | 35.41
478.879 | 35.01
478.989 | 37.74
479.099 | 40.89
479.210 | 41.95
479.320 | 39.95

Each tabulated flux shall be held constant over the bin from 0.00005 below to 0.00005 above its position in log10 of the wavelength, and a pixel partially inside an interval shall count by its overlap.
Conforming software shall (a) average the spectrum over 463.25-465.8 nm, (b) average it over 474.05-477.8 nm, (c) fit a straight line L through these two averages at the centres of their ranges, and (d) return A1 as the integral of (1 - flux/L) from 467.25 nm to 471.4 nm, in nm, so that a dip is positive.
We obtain 0.22 nm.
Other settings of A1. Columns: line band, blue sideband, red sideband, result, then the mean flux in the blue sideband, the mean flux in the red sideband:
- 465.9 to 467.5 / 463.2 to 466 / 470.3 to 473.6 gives 0.09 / 37.2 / 38.1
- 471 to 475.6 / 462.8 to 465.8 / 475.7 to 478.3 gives -0.13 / 37.5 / 38.4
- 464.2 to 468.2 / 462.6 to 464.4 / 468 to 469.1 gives 0.24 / 39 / 36.9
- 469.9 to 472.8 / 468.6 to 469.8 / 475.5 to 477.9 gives -0.07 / 36.6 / 38.2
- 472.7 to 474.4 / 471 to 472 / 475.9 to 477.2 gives -0.06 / 37.7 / 37.6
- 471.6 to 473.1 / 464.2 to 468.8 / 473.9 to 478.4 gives -0.06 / 35.7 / 38.9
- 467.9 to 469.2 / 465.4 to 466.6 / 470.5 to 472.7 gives 0.01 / 36.5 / 38.5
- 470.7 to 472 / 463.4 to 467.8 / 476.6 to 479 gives -0.02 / 36.2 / 38.3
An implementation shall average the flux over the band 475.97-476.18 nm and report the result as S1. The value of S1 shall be 40.9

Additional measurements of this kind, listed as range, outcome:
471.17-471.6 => 36.6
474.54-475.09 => 39.4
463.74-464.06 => 39.1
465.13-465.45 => 34.7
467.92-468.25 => 35.4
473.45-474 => 39.4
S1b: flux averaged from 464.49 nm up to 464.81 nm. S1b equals 36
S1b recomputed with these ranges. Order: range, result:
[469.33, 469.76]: 33.1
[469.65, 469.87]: 33.8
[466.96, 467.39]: 33.3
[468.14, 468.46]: 33.3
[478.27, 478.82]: 38.3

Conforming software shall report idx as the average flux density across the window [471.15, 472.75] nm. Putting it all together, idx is 39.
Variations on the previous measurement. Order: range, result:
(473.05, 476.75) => 39.1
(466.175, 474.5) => 37.1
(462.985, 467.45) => 36.7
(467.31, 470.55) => 35.5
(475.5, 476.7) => 38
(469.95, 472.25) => 37.2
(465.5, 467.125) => 36.2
